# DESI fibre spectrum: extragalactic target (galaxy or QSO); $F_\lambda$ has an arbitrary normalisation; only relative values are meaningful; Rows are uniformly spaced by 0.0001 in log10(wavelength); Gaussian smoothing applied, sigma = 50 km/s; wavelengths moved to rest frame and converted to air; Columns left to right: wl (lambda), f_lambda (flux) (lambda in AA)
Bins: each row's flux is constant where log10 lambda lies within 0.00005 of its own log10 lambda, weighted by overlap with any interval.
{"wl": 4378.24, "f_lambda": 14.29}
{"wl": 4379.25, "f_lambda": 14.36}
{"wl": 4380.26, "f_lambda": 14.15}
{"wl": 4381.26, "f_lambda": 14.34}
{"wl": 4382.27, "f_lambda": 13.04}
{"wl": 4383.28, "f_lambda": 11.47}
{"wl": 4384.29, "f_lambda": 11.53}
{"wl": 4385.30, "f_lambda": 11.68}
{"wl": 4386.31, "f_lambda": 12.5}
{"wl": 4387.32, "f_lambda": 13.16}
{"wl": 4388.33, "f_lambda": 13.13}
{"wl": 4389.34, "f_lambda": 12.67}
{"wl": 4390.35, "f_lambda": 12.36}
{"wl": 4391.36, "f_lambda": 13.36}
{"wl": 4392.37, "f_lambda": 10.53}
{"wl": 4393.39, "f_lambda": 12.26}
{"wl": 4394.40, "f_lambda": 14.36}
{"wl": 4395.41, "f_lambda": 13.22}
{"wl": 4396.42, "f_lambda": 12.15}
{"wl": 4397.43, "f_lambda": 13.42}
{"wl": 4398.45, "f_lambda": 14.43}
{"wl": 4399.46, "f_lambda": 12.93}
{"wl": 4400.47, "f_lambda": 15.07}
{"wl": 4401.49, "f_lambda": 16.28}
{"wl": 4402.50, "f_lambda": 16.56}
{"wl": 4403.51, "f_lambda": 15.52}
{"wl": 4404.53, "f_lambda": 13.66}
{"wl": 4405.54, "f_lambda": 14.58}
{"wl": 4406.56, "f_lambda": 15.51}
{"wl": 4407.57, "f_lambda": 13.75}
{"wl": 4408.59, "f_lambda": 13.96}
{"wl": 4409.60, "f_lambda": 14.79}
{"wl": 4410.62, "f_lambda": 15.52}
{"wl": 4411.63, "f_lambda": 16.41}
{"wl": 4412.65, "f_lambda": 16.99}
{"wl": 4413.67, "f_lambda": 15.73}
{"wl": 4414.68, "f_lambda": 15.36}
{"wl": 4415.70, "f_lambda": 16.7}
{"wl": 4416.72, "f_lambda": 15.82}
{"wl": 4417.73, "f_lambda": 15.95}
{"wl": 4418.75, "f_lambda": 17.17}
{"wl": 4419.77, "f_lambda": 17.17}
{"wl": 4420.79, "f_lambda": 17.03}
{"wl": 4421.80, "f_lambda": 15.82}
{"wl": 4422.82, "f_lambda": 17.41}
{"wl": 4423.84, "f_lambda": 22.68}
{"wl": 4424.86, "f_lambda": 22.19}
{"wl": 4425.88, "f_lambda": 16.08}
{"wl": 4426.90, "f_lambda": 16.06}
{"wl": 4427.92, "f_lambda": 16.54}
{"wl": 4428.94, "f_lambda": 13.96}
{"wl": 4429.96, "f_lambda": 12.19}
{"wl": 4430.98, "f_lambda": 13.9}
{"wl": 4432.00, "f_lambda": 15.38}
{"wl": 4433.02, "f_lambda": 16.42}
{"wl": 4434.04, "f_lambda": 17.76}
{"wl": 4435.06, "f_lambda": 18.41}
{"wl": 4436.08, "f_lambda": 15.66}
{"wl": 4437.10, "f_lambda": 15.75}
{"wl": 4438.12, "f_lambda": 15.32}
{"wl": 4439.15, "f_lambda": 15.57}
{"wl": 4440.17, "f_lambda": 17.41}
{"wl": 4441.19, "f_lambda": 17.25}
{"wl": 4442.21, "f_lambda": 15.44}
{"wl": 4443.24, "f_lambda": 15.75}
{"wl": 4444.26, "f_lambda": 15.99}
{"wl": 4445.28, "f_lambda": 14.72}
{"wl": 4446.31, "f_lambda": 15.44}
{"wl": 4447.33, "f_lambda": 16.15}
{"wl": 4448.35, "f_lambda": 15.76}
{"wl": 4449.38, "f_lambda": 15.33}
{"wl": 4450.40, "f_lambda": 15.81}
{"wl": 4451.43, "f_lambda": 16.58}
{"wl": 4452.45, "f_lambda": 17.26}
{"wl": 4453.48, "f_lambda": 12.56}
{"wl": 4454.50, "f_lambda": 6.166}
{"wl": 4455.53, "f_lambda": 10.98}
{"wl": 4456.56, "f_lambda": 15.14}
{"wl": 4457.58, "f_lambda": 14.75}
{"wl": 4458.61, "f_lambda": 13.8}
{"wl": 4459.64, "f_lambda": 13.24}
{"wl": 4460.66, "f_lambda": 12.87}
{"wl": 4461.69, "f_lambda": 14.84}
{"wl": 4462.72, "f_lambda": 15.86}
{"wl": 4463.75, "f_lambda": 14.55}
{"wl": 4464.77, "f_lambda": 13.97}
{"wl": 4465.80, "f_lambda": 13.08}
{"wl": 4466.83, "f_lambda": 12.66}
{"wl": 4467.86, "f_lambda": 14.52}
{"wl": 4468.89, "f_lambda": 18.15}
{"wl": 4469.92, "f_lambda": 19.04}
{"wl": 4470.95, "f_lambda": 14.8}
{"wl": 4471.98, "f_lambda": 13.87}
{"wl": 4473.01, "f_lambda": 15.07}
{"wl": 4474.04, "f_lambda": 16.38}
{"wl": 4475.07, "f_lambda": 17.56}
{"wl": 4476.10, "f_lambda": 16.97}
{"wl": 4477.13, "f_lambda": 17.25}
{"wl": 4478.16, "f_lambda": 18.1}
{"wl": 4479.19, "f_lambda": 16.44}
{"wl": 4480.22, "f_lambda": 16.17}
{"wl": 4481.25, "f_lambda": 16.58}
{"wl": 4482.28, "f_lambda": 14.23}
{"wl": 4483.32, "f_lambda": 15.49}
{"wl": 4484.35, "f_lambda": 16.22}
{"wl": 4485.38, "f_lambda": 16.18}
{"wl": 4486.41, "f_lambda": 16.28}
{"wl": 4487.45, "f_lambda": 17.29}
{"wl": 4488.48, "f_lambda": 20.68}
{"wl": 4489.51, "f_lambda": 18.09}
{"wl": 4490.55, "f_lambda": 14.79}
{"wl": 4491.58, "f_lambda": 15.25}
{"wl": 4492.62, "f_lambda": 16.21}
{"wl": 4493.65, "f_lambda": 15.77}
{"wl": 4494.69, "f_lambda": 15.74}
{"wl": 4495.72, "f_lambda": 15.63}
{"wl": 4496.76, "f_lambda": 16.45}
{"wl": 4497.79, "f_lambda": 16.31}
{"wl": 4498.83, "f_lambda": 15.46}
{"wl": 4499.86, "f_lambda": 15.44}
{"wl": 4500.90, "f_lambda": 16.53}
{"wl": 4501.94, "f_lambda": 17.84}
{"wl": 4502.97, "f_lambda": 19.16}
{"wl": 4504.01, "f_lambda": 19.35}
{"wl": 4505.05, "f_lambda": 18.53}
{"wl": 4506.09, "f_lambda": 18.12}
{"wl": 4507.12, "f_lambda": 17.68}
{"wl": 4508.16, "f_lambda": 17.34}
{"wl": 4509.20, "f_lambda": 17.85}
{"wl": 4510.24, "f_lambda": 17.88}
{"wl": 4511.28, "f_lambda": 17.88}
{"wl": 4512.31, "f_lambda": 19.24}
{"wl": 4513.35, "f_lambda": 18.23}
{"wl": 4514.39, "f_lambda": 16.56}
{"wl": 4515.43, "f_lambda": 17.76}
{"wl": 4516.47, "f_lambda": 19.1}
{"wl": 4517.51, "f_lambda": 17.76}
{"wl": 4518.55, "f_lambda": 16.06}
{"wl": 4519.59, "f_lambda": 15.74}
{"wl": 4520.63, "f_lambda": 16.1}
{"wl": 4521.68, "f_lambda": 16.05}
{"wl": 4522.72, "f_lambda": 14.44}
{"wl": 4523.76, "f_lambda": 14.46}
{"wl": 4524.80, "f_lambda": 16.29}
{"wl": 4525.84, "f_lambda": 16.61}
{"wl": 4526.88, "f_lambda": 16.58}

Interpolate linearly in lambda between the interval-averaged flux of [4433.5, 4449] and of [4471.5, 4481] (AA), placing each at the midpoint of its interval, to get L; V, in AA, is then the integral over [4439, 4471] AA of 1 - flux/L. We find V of 2.8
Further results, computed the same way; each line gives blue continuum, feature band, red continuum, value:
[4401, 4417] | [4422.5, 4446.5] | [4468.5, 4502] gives -1.0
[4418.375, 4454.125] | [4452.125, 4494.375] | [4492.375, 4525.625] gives 3.3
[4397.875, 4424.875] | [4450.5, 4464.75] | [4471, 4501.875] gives 2.1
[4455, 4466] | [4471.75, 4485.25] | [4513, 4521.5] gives -1.2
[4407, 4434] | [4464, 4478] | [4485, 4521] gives 0.9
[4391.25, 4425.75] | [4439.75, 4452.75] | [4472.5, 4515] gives 0.1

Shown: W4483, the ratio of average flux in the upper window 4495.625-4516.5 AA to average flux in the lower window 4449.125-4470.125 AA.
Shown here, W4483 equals 1.2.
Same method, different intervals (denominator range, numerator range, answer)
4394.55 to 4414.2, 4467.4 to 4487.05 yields 1.10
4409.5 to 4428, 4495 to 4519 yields 1.03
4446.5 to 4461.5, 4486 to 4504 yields 1.19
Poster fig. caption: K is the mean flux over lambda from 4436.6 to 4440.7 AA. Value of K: 16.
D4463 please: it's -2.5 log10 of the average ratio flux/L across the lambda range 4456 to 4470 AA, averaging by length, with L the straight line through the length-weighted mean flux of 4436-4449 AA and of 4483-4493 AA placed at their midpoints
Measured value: 0.12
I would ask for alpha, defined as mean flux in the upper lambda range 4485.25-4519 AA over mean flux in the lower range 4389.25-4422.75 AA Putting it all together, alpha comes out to 1.2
